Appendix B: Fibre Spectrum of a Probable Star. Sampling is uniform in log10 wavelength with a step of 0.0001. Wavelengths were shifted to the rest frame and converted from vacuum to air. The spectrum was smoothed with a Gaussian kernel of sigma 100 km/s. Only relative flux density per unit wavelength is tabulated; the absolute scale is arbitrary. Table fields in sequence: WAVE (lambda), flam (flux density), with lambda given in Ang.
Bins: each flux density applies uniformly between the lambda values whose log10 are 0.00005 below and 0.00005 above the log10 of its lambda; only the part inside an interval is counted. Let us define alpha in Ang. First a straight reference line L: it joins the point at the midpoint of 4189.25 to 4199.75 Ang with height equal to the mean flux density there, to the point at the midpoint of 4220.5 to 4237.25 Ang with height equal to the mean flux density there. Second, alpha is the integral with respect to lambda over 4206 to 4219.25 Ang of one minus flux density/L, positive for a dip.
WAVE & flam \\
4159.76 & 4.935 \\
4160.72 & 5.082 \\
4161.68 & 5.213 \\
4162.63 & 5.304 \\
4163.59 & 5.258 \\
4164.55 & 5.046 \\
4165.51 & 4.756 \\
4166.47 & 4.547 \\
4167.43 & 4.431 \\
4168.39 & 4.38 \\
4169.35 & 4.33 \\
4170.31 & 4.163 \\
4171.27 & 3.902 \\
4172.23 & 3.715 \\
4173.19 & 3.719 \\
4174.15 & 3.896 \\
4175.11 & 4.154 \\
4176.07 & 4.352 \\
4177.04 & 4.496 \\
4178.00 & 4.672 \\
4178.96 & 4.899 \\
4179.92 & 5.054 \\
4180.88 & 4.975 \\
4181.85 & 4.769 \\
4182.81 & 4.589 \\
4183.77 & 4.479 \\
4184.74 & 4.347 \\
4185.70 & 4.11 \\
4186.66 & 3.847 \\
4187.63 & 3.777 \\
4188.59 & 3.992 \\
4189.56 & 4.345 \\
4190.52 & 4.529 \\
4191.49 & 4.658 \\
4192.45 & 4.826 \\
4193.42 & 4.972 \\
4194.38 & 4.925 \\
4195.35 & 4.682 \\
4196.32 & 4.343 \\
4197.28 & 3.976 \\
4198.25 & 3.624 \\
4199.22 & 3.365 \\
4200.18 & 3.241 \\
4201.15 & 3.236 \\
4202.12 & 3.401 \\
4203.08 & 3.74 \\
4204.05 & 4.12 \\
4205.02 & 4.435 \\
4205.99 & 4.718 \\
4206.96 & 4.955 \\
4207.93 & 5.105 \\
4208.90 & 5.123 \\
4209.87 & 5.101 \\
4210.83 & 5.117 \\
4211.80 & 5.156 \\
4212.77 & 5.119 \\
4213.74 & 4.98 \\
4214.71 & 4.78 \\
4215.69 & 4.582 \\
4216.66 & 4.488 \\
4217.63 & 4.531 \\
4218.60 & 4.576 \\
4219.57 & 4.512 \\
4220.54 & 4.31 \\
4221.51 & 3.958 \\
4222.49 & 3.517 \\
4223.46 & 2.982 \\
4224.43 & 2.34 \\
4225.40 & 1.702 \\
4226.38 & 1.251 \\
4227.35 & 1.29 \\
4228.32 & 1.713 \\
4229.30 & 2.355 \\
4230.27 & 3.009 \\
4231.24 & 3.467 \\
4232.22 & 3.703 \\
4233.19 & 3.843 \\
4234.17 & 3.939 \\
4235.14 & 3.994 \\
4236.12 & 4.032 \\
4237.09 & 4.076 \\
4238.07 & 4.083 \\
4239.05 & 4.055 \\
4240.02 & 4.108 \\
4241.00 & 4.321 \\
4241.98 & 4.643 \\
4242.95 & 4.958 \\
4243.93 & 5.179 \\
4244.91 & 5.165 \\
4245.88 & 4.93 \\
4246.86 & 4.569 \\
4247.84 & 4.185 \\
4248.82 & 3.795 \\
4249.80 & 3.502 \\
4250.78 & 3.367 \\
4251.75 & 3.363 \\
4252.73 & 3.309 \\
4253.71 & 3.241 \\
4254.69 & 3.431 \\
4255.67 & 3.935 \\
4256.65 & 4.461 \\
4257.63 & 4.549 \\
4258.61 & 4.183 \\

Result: -4.4 Ang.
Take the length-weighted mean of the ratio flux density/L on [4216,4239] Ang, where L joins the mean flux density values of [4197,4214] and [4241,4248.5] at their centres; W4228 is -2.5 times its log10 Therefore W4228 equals 0.32 mag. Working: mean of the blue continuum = 4.36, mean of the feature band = 3.4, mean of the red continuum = 4.75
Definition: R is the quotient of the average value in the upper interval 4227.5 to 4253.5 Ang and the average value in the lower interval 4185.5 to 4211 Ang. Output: 0.90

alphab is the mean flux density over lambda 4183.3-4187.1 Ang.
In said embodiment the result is 4.2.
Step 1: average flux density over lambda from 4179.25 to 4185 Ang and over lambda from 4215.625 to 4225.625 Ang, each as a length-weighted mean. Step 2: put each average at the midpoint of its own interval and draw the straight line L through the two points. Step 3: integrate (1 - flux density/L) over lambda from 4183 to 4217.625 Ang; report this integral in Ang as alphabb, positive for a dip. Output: -1.2 Ang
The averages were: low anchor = 4.72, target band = 4.41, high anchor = 3.8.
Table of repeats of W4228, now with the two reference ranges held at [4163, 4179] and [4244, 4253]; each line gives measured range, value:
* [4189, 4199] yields -0.04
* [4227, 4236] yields 0.32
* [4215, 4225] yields 0.06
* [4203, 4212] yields -0.13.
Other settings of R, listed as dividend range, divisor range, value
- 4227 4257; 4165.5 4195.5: 0.87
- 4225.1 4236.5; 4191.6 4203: 0.71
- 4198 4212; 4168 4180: 1.01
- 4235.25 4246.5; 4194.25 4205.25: 1.16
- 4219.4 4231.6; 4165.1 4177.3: 0.65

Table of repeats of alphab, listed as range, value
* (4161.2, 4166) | 5.12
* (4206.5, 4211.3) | 5.09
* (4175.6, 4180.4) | 4.69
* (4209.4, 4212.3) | 5.14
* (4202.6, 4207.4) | 4.39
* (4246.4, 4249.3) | 4.17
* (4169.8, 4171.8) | 4.03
